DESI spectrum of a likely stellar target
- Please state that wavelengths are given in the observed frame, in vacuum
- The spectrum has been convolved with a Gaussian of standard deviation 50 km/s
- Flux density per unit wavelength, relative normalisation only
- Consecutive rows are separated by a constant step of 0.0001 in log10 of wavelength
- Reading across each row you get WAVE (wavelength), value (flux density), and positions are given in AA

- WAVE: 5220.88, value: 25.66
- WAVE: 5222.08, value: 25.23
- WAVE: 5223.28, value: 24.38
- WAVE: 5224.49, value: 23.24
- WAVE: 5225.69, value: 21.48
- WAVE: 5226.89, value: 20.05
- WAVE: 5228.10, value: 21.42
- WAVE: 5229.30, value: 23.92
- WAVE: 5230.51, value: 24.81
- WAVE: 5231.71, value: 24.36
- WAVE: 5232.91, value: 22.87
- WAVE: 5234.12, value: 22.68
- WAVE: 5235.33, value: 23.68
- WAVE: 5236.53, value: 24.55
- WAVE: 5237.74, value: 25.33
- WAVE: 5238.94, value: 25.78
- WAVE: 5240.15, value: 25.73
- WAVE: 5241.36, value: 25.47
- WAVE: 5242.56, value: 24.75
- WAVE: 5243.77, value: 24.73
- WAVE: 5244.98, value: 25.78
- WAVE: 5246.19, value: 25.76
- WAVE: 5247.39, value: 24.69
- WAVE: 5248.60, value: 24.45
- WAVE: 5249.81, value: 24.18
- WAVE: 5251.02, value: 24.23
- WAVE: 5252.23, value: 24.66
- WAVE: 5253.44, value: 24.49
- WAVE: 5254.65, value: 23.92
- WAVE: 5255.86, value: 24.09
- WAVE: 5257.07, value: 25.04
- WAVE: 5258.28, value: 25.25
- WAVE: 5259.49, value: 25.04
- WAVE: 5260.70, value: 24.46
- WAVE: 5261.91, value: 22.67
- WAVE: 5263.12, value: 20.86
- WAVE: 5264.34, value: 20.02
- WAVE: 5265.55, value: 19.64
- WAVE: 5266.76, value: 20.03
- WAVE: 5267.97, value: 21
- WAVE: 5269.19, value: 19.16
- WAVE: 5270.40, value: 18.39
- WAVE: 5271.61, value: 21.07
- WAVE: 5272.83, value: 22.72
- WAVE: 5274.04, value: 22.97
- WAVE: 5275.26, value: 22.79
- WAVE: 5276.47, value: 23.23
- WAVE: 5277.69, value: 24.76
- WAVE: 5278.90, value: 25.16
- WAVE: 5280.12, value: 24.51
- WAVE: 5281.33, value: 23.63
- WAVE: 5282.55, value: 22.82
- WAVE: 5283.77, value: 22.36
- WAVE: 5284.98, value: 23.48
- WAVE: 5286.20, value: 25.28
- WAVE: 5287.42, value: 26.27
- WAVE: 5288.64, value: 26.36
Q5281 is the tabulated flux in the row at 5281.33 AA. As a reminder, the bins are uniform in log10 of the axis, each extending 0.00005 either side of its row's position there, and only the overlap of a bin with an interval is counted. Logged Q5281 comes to 23.63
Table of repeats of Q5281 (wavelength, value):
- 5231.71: 24.36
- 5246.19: 25.76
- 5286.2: 25.28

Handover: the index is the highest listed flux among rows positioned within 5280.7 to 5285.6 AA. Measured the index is 23.63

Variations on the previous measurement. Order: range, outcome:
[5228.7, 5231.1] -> 24.81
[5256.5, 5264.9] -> 25.25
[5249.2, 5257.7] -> 25.04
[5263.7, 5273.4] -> 22.72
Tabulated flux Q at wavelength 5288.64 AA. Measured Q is 26.36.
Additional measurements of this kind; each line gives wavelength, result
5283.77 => 22.36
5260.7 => 24.46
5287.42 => 26.27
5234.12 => 22.68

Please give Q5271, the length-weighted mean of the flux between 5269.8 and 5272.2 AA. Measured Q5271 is 19.8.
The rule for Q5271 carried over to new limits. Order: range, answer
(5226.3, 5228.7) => 20.7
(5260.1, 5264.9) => 22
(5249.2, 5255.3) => 24.3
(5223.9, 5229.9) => 22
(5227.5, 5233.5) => 23.5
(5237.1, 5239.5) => 25.6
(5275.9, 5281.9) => 24.3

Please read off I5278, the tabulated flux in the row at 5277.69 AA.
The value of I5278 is 24.76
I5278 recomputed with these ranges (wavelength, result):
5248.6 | 24.45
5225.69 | 21.48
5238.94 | 25.78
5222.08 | 25.23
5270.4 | 18.39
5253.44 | 24.49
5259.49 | 25.04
